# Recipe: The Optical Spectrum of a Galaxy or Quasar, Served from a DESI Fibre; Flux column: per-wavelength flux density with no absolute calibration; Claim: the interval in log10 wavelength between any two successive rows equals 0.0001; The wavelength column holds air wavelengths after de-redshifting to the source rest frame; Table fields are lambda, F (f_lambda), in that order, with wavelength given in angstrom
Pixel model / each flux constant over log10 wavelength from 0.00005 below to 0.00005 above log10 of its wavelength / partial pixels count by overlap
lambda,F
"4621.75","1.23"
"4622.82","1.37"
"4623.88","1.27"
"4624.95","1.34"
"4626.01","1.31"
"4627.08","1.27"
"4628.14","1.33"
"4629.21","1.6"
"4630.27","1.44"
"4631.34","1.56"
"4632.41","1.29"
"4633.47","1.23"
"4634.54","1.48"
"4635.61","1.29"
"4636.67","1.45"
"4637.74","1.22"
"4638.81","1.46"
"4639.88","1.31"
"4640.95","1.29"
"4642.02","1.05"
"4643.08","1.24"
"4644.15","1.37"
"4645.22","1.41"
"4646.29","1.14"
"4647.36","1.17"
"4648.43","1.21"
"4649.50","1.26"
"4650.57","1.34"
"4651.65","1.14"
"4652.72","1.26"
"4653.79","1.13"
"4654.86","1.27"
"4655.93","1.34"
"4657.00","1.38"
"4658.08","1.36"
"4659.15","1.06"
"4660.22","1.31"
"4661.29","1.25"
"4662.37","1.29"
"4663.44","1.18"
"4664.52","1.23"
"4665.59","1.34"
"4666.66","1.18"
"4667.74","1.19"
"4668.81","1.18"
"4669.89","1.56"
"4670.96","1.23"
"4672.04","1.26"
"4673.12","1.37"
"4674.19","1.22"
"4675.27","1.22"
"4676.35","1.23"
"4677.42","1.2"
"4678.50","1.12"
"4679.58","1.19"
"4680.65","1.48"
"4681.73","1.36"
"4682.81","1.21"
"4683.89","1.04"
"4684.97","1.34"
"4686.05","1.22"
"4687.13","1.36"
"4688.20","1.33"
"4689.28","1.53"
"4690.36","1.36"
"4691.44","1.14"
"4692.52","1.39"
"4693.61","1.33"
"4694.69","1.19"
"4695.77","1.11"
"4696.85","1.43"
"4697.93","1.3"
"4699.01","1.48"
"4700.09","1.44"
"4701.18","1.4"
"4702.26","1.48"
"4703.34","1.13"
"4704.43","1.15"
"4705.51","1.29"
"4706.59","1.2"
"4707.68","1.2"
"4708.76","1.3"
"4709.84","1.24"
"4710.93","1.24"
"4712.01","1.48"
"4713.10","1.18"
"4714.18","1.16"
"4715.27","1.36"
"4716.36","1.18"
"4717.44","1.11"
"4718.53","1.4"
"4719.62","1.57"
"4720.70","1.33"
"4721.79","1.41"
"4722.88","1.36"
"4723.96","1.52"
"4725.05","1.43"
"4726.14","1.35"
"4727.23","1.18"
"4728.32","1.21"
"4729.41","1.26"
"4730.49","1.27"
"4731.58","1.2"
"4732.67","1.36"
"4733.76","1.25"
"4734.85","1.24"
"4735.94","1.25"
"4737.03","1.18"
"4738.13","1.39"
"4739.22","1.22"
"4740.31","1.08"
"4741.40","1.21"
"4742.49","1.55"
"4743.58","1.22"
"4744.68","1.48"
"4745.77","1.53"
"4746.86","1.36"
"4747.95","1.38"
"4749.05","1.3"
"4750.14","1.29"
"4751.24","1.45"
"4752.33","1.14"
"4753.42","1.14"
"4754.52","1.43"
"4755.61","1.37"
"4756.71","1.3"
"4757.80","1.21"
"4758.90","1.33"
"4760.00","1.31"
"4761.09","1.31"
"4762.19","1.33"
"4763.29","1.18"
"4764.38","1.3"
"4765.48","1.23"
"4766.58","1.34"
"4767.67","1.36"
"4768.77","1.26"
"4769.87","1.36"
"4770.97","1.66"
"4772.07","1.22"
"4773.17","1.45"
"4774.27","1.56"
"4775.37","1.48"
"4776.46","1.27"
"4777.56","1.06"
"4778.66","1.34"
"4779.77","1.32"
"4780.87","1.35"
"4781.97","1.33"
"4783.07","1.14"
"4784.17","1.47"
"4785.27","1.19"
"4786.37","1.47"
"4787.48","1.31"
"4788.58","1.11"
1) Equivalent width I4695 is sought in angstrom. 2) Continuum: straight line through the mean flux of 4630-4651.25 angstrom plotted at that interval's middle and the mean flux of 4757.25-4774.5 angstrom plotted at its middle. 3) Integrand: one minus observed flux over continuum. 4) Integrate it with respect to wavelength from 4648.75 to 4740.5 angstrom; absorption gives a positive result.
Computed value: 2.6 angstrom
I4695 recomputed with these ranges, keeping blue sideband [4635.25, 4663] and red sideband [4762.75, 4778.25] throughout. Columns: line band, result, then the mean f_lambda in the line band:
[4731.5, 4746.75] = 0.2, 1.3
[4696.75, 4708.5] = -0.1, 1.31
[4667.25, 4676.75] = 0.1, 1.27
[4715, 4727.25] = -0.4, 1.36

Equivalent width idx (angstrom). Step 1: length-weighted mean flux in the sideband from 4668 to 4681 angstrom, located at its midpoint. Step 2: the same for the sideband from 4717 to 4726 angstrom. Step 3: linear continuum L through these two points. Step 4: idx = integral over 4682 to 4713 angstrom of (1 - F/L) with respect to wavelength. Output 0.8 angstrom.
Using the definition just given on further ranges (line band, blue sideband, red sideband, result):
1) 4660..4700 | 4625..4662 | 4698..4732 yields 0.7 angstrom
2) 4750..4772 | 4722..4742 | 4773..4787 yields 0.0 angstrom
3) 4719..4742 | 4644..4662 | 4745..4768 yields 0.0 angstrom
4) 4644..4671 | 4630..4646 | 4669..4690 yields 1.1 angstrom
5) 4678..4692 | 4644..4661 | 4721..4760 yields -0.1 angstrom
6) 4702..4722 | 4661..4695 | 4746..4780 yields 0.2 angstrom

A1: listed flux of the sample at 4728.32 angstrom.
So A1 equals 1.21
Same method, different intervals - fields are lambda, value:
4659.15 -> 1.06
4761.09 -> 1.31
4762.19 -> 1.33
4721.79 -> 1.41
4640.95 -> 1.29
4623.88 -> 1.27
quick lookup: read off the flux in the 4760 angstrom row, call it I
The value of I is 1.31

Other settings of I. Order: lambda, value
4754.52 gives 1.43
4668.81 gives 1.18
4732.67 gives 1.36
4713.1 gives 1.18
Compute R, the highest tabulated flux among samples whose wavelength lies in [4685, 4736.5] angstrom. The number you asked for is 1.57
